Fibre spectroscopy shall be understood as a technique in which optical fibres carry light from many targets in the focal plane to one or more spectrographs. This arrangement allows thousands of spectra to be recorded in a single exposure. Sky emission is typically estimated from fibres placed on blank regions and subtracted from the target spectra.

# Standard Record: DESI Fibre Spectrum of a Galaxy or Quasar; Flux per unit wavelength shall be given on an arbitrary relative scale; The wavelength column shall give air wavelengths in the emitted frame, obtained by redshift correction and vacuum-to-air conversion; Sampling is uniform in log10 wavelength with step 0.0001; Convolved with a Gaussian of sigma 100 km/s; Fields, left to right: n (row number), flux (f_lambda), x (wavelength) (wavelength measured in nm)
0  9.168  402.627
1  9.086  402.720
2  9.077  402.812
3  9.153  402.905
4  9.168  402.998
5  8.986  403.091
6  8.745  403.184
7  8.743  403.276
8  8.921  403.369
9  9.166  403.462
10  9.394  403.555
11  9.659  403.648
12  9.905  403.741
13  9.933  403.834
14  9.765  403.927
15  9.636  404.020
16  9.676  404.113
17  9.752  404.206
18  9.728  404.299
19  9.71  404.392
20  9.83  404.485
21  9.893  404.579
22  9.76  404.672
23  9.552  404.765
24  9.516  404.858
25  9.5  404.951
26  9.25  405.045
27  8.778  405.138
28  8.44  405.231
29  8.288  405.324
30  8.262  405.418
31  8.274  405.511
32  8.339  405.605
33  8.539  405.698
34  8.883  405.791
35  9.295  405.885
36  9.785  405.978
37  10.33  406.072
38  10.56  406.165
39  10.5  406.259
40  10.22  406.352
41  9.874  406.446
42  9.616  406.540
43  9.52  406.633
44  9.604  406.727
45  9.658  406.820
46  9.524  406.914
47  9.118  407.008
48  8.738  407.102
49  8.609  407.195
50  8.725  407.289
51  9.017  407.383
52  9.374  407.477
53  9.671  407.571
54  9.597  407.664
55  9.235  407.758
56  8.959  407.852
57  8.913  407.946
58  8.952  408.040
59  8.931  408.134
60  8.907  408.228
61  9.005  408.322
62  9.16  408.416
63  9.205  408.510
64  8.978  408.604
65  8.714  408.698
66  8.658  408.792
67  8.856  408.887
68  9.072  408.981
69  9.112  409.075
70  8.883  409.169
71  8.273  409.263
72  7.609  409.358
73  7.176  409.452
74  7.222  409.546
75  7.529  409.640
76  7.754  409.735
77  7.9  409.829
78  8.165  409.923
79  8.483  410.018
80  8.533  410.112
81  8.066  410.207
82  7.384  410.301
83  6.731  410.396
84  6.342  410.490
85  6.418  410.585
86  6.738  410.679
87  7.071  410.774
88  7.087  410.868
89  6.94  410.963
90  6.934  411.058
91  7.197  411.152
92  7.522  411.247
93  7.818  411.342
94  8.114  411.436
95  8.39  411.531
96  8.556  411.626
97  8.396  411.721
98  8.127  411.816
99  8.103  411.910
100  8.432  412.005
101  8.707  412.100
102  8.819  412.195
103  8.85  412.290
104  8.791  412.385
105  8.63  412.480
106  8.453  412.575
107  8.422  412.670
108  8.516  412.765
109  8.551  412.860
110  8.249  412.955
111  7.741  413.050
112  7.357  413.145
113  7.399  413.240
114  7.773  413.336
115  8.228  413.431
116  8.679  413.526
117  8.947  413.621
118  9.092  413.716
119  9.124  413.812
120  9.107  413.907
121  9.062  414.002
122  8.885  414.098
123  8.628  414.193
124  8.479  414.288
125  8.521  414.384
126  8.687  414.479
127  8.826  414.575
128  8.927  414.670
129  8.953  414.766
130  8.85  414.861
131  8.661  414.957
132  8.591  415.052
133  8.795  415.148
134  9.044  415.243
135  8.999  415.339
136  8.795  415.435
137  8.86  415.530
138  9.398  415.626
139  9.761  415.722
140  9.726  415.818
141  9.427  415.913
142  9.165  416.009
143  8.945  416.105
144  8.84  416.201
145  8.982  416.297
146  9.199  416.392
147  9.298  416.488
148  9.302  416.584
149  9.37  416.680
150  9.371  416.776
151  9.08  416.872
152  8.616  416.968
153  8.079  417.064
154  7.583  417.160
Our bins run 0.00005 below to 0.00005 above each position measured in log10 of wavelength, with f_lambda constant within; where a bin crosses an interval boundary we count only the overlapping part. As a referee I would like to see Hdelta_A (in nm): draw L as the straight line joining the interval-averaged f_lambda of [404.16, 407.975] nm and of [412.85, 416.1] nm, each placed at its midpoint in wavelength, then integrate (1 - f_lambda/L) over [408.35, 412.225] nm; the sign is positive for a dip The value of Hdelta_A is 0.46 nm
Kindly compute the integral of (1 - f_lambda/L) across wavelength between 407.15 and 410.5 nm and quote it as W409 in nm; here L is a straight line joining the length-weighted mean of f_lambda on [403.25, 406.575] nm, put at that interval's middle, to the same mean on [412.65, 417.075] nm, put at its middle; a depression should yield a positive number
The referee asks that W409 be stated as 0.24 nm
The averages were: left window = 9.43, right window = 8.8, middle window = 8.51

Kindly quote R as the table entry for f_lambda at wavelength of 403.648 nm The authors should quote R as 9.659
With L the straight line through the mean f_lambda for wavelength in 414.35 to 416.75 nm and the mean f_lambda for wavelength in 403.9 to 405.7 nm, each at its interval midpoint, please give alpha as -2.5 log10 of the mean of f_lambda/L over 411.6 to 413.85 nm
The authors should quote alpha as 0.09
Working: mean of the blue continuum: 9.23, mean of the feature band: 8.41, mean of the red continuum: 9.04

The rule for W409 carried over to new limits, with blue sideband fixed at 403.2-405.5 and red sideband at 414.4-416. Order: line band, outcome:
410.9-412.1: 0.161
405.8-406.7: -0.060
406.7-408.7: 0.028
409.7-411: 0.251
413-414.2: 0.080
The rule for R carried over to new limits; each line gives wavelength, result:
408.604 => 8.978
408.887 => 8.856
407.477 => 9.374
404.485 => 9.83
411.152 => 7.197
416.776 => 9.371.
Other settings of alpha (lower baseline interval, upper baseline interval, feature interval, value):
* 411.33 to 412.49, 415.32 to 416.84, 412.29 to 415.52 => 0.03 mag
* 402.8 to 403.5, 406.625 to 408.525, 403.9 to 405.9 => -0.02 mag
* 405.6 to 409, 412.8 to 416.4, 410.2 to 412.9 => 0.14 mag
